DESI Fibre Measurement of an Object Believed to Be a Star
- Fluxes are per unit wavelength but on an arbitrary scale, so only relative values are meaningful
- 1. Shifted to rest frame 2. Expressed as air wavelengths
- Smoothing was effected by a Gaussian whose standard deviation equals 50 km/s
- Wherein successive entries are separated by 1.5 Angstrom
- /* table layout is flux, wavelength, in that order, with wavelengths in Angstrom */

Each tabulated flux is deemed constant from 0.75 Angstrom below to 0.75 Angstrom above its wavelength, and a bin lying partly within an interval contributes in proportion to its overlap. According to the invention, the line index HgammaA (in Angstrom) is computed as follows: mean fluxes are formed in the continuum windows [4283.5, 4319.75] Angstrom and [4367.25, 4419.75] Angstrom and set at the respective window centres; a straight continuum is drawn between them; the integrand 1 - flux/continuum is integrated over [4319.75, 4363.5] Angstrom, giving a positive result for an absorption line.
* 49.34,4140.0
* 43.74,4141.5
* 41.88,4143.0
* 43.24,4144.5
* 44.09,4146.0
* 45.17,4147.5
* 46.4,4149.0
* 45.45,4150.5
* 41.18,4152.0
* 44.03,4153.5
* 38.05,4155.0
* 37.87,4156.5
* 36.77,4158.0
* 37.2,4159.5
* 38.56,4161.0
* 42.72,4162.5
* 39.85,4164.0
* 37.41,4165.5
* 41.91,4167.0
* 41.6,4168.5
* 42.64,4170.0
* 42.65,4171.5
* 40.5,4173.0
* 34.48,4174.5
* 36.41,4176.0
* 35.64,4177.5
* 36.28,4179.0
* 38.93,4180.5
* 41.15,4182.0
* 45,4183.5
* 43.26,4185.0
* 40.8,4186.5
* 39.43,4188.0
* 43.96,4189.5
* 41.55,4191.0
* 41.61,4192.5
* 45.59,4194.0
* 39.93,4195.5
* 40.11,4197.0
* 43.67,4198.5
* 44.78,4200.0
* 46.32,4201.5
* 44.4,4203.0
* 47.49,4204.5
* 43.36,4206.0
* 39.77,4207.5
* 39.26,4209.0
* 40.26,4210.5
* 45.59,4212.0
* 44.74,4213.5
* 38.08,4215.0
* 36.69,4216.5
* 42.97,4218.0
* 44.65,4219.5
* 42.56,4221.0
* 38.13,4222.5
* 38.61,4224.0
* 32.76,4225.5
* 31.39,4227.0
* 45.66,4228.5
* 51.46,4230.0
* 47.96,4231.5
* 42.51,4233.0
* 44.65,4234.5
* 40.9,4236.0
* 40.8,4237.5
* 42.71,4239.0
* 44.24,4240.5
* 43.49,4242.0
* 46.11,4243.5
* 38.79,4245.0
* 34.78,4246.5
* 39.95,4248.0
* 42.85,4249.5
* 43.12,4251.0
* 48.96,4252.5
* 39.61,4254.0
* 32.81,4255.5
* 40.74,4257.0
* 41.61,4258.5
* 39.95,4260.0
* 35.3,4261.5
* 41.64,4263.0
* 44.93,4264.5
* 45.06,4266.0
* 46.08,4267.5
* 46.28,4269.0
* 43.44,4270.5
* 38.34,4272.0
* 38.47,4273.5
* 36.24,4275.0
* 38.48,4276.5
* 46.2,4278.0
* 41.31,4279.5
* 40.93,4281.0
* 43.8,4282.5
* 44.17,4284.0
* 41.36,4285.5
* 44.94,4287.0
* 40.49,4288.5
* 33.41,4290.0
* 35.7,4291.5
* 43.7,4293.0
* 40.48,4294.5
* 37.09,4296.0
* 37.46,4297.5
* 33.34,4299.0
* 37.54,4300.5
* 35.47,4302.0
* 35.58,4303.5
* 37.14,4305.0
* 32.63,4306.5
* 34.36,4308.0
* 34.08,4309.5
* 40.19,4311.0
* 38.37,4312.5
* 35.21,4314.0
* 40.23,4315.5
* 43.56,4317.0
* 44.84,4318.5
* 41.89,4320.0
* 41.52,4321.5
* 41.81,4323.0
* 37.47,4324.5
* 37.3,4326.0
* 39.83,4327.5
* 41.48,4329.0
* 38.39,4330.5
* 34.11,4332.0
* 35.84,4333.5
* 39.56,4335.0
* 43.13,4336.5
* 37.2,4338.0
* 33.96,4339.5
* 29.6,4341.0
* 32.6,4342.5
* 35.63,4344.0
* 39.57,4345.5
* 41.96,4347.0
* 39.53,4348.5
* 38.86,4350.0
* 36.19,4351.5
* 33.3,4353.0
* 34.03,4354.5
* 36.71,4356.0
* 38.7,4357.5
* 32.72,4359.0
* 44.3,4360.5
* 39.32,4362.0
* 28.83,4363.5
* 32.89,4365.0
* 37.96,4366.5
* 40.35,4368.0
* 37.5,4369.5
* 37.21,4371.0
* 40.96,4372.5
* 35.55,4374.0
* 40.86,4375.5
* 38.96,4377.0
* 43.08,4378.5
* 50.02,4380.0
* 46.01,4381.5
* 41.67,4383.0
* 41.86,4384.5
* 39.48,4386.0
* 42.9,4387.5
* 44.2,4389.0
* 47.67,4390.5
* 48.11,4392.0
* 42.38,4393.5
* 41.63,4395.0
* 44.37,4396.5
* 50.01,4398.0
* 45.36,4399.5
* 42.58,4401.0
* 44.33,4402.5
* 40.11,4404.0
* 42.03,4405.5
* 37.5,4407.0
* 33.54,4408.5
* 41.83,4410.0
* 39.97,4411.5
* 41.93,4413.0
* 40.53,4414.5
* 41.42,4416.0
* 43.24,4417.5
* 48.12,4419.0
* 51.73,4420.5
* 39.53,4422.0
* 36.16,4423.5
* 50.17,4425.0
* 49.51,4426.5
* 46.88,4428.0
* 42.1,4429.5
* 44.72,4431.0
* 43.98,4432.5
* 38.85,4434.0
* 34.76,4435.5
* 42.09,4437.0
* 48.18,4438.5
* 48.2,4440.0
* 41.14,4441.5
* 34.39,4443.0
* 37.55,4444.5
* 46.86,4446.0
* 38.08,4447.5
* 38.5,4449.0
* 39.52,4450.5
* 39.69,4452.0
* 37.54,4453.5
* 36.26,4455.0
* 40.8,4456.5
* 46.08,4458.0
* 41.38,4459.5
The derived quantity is 2.7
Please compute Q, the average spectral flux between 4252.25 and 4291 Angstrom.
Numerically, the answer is 41.2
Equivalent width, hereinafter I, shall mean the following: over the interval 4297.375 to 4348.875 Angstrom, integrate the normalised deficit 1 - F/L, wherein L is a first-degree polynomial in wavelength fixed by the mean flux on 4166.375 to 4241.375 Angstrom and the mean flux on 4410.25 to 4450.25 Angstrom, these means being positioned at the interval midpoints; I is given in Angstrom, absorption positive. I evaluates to 5.3 Angstrom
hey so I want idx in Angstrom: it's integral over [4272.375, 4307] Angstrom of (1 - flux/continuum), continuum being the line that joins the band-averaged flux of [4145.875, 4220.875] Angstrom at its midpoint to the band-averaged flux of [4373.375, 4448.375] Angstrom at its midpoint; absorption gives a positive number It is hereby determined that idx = 2.49 Angstrom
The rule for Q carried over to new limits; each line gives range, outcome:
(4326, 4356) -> 37.1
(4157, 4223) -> 41.1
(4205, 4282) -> 41.5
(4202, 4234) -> 41.9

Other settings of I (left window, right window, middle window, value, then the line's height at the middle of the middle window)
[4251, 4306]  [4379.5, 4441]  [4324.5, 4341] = 1.5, 41.5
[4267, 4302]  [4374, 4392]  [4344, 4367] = 3.0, 42.4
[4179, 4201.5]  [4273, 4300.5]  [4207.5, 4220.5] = 0.0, 41.5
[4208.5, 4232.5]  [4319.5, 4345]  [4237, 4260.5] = -0.5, 40.4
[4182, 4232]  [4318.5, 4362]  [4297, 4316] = 1.3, 39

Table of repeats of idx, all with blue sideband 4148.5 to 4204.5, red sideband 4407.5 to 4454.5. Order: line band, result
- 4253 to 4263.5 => 0.60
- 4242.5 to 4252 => 0.02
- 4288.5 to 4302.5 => 1.39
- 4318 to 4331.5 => 0.41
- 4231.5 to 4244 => -0.64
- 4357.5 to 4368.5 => 1.32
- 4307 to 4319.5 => 0.82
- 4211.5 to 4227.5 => 0.60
